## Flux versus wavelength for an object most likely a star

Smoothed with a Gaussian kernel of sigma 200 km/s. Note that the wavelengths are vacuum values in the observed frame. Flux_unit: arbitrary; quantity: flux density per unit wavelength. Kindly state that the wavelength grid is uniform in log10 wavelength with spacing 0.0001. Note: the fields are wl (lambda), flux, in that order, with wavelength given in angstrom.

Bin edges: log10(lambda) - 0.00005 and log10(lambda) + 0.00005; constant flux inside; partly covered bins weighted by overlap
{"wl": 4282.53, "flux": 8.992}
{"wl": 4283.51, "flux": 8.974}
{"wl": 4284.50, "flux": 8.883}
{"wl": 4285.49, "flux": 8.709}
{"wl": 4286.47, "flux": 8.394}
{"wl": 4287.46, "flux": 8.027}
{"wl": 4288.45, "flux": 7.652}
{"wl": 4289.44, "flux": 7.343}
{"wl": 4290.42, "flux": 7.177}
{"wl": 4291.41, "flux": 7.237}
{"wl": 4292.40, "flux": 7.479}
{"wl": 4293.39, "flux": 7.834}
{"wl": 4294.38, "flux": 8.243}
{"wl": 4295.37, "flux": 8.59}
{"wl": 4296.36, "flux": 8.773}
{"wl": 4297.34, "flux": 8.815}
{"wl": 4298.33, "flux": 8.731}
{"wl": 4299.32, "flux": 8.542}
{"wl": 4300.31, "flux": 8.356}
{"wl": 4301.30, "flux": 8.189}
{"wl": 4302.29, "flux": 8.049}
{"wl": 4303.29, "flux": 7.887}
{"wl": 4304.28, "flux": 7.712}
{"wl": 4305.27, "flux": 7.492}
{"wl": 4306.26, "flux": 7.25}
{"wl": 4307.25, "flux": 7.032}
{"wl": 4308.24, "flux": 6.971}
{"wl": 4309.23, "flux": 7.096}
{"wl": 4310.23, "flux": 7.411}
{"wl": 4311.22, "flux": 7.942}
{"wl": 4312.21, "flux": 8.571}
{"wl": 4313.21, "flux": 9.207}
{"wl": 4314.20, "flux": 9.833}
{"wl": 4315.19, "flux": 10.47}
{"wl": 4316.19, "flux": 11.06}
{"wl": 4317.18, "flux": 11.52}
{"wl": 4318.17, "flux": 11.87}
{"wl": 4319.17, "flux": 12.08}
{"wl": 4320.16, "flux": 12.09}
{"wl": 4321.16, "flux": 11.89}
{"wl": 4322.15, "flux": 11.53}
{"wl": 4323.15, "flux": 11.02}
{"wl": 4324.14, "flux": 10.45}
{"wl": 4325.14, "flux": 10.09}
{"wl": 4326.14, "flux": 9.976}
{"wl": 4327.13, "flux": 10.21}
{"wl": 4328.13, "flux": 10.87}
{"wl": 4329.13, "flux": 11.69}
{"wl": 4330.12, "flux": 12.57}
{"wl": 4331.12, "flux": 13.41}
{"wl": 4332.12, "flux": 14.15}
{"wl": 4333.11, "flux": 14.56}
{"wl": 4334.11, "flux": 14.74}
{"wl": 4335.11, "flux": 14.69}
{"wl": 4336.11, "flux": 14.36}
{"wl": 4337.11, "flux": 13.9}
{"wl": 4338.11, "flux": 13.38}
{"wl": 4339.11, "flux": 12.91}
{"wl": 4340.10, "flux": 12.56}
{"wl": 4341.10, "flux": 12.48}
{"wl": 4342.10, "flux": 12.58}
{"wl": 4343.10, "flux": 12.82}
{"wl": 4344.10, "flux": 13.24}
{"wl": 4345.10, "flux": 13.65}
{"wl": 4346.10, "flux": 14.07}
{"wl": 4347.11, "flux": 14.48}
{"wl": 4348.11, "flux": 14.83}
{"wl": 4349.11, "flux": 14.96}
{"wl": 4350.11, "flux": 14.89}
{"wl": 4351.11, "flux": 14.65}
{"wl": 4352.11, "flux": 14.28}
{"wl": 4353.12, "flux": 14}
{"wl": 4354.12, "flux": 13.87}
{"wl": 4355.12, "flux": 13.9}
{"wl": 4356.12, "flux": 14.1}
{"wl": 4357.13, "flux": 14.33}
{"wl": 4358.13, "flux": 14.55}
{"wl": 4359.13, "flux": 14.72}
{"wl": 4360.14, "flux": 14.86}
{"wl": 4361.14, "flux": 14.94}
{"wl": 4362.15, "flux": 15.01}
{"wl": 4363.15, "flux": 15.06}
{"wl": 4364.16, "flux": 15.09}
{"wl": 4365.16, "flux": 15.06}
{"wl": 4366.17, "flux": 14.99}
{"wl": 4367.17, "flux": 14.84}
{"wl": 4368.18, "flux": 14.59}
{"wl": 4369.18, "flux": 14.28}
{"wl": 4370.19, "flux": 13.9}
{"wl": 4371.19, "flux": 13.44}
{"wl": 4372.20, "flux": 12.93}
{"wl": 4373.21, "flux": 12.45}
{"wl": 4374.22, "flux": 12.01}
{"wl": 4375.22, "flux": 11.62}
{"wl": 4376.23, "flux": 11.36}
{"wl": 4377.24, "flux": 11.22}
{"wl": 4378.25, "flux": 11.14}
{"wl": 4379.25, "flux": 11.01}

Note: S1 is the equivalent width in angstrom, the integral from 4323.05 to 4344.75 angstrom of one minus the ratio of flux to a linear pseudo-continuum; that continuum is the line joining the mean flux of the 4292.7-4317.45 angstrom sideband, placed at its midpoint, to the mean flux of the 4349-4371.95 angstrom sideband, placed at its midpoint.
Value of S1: -1.9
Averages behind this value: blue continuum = 8.43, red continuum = 14.5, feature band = 12.6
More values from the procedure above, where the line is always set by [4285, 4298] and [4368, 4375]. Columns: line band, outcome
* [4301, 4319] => 1.1 angstrom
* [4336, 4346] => -1.7 angstrom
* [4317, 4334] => -2.6 angstrom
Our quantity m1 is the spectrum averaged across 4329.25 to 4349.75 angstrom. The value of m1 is 13.7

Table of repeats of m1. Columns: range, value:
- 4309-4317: 9.11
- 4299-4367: 12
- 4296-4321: 8.96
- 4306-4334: 10.5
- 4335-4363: 14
